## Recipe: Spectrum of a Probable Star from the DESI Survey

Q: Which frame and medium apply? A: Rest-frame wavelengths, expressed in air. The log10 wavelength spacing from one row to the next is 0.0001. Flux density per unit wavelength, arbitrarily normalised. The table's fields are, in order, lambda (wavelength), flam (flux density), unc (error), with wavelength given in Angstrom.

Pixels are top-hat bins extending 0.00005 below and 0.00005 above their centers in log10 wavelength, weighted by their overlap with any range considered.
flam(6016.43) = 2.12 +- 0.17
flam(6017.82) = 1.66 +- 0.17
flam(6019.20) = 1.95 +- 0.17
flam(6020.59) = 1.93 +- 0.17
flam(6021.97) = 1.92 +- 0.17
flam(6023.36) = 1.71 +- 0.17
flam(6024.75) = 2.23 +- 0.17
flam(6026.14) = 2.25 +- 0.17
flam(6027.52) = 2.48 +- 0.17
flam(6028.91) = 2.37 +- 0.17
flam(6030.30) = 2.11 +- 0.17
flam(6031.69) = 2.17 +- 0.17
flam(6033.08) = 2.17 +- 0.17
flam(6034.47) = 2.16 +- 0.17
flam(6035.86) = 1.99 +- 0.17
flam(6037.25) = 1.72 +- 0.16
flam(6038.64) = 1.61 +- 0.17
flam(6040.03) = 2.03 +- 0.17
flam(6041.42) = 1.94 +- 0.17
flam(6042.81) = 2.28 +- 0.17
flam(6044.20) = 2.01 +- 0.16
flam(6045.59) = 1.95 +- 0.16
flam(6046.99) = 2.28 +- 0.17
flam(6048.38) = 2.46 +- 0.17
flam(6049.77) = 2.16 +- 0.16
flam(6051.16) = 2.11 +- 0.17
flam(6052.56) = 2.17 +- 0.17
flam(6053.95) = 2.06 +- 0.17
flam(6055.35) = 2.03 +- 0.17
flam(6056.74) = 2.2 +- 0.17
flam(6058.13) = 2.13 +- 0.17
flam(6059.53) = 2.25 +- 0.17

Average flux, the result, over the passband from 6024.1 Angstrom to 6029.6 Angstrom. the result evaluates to 2.33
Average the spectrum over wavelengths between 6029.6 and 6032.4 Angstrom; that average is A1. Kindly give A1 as 2.14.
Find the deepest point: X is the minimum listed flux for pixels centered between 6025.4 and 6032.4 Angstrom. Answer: 2.11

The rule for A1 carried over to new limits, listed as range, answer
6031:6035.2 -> 2.16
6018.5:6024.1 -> 1.88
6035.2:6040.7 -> 1.84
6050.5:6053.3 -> 2.14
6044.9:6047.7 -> 2.11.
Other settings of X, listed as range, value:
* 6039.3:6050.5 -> 1.94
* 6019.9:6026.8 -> 1.71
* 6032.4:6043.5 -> 1.61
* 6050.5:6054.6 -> 2.06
